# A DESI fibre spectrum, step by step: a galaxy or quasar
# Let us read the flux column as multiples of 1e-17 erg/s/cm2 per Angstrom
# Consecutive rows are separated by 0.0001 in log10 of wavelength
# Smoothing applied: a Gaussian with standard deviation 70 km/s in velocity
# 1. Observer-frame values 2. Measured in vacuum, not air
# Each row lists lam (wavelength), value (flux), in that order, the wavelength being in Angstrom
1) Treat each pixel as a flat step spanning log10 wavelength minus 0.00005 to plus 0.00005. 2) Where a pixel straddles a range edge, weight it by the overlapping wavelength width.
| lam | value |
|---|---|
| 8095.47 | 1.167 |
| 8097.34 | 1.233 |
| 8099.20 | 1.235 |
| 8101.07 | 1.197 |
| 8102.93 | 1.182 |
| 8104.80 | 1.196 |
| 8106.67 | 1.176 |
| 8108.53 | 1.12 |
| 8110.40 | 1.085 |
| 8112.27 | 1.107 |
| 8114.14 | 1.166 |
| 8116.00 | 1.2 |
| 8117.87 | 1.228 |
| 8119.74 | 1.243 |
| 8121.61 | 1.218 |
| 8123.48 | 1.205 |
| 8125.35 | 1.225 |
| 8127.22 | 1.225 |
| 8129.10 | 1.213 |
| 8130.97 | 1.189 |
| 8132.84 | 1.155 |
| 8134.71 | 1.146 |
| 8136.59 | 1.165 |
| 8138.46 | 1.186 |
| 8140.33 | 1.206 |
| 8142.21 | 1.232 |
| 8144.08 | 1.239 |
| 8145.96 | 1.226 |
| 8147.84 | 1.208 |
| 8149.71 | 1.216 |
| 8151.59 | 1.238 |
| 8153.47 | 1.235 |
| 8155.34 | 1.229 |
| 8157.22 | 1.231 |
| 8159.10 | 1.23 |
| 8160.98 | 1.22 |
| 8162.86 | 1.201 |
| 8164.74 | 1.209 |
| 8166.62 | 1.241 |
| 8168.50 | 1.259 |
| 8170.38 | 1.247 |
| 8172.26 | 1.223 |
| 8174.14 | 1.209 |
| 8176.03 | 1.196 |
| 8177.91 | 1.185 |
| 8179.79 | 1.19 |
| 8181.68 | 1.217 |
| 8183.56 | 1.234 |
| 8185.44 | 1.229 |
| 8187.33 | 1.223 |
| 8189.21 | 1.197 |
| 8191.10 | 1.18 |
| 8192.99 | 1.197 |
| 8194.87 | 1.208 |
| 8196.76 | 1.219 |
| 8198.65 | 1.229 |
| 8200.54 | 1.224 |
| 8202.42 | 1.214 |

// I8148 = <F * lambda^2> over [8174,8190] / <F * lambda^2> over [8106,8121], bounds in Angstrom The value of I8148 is 1.05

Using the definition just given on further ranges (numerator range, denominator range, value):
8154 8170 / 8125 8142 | 1.04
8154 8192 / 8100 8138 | 1.04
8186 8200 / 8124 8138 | 1.03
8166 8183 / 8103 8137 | 1.05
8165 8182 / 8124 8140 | 1.03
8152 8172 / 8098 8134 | 1.05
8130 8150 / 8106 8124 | 1.03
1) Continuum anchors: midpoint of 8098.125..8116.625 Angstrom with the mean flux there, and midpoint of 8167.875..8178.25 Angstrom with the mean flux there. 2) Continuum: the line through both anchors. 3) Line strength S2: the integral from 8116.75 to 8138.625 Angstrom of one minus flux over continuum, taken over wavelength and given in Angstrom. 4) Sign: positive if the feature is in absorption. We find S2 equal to -0.3 Angstrom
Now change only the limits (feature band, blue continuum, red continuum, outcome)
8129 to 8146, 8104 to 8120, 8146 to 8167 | 0.1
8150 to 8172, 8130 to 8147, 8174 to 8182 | -0.6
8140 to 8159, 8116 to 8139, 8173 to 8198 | -0.4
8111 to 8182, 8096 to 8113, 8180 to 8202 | -1.0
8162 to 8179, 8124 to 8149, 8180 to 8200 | -0.1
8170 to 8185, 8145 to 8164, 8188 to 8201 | 0.0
